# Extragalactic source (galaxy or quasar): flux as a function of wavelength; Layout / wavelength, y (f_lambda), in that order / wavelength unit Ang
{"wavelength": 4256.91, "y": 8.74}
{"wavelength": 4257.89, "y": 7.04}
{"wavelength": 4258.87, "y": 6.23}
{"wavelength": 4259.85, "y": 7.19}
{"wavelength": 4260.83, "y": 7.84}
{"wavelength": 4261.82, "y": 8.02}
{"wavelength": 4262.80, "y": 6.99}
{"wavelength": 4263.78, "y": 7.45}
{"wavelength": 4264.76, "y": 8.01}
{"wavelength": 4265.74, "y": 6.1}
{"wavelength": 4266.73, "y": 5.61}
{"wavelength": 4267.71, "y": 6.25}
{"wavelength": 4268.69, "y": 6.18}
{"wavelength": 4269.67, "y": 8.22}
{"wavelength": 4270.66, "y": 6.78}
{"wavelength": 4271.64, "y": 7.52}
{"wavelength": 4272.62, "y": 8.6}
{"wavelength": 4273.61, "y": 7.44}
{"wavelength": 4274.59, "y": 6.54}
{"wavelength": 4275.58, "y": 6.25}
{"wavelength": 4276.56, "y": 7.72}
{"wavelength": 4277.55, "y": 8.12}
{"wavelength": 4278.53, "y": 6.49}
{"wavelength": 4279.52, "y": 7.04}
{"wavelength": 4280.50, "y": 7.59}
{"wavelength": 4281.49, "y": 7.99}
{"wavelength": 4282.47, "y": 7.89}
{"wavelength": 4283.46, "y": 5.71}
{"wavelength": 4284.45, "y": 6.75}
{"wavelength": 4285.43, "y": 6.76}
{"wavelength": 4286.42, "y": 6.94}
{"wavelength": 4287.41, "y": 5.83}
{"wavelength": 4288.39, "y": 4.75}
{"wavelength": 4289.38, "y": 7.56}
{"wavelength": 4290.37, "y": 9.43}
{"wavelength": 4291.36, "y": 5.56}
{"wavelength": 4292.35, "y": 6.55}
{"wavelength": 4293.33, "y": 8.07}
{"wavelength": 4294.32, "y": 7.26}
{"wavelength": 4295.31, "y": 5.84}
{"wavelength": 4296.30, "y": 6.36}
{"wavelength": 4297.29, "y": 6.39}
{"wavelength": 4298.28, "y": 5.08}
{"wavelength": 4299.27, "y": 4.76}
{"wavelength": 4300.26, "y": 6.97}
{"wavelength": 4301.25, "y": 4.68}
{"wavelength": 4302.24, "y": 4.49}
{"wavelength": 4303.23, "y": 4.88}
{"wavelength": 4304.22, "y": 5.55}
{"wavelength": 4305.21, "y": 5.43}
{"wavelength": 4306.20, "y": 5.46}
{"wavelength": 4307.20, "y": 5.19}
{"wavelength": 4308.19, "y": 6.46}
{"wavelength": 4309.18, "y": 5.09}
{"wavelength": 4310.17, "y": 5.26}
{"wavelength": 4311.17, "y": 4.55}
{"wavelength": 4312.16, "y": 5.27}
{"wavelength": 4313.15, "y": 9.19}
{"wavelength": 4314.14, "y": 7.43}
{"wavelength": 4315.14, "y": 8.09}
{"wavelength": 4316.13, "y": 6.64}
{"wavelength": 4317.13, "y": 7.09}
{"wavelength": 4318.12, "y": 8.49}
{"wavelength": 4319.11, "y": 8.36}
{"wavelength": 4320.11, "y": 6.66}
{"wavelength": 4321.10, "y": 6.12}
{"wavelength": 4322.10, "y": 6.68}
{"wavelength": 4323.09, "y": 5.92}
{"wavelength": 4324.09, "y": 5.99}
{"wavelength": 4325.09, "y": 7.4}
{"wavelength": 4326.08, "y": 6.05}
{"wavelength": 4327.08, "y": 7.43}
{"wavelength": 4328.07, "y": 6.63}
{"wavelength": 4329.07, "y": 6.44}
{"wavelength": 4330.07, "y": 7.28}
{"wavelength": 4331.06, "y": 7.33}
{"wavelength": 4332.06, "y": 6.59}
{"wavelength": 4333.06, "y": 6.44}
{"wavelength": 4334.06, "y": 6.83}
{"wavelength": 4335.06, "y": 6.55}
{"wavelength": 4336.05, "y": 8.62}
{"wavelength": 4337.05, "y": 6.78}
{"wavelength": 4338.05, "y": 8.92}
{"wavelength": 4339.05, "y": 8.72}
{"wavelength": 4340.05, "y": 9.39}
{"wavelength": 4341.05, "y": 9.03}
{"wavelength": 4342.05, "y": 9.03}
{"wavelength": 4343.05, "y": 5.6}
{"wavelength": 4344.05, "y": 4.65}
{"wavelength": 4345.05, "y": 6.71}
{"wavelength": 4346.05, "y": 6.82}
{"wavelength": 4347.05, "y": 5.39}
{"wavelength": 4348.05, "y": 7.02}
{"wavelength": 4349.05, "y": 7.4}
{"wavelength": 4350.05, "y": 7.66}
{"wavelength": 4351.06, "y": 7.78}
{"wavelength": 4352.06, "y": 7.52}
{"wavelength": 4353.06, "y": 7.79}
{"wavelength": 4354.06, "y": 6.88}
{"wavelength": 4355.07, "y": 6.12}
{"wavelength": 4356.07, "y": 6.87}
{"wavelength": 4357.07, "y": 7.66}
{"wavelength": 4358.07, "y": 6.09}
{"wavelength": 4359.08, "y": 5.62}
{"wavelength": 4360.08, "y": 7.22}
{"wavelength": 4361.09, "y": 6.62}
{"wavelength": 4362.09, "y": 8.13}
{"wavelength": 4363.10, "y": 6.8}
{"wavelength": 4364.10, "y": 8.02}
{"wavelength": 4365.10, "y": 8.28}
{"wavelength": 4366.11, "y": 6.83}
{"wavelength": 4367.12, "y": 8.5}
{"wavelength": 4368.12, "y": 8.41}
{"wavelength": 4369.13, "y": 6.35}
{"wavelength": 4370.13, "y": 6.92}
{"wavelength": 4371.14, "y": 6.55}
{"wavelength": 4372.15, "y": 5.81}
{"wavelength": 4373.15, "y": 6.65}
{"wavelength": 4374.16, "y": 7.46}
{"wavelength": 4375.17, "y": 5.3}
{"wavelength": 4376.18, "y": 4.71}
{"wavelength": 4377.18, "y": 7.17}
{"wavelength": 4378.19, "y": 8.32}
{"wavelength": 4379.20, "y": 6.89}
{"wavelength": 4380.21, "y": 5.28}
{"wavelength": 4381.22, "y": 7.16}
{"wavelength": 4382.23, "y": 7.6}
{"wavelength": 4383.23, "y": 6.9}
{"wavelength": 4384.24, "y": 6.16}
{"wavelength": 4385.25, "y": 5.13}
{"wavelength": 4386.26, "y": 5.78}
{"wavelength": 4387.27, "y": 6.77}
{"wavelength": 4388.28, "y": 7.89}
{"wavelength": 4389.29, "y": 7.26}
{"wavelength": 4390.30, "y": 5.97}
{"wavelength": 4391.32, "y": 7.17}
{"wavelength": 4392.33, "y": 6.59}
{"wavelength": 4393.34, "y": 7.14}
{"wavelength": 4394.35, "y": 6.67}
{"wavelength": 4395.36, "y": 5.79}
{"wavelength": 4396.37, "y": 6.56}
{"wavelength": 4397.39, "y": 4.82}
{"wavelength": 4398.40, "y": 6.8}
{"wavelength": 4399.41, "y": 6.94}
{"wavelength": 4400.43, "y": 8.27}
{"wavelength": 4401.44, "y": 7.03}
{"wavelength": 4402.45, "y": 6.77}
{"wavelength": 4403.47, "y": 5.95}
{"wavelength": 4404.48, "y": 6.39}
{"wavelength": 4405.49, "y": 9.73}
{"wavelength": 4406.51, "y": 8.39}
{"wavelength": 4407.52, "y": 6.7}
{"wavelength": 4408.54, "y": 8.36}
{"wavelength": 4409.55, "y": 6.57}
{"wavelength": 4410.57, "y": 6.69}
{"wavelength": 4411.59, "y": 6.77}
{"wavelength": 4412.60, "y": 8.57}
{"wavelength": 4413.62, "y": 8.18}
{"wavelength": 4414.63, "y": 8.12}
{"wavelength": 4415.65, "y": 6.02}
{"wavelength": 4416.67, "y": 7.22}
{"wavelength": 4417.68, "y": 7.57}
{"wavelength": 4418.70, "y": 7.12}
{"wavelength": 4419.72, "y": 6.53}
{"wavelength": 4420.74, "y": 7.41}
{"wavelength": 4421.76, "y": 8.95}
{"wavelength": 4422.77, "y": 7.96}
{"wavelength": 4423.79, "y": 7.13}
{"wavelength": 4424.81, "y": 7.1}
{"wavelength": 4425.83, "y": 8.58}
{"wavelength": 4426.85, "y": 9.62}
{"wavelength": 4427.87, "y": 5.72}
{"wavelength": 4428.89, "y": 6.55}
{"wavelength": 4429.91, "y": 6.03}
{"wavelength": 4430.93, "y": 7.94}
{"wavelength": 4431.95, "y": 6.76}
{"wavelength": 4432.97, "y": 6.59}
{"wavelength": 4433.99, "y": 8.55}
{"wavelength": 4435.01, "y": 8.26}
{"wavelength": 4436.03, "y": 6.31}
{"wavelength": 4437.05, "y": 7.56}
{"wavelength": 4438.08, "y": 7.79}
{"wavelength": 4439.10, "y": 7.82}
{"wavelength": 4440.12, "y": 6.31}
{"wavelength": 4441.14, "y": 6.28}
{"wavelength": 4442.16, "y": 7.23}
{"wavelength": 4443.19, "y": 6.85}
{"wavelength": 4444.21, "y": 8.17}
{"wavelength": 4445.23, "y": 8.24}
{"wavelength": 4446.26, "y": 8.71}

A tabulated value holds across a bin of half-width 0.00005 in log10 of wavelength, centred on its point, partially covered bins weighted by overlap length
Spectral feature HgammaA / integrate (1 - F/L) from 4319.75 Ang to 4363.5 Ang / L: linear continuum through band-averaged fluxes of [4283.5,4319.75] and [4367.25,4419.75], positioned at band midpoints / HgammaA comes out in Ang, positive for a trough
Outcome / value -3.0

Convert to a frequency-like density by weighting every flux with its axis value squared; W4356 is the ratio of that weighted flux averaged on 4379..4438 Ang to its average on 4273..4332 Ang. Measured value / 1.1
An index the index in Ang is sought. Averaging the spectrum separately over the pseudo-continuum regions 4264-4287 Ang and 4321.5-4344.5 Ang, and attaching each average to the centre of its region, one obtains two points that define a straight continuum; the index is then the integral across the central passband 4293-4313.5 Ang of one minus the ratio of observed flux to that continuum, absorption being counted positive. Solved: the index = 3.8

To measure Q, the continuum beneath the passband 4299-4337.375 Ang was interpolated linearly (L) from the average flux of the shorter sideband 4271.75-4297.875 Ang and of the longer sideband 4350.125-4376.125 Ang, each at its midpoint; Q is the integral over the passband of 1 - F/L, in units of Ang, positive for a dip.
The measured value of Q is 3.0 Ang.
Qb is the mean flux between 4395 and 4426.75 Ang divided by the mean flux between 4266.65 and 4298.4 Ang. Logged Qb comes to 1.1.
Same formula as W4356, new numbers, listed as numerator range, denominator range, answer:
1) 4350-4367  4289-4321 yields 1.16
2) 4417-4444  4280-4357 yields 1.14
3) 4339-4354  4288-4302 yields 1.18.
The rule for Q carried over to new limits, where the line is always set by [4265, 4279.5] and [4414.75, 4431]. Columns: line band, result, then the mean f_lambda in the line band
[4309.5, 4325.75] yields 0.7 Ang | 6.8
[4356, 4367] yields 0.1 Ang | 7.16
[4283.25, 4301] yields 1.5 Ang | 6.46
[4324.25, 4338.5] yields 0.2 Ang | 7.06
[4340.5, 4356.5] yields 0.3 Ang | 7.02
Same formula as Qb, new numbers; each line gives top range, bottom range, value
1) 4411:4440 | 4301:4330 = 1.17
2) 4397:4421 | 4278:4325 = 1.12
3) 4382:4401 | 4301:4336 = 1.03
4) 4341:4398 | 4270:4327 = 1.03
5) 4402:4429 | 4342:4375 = 1.07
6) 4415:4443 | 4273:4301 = 1.08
